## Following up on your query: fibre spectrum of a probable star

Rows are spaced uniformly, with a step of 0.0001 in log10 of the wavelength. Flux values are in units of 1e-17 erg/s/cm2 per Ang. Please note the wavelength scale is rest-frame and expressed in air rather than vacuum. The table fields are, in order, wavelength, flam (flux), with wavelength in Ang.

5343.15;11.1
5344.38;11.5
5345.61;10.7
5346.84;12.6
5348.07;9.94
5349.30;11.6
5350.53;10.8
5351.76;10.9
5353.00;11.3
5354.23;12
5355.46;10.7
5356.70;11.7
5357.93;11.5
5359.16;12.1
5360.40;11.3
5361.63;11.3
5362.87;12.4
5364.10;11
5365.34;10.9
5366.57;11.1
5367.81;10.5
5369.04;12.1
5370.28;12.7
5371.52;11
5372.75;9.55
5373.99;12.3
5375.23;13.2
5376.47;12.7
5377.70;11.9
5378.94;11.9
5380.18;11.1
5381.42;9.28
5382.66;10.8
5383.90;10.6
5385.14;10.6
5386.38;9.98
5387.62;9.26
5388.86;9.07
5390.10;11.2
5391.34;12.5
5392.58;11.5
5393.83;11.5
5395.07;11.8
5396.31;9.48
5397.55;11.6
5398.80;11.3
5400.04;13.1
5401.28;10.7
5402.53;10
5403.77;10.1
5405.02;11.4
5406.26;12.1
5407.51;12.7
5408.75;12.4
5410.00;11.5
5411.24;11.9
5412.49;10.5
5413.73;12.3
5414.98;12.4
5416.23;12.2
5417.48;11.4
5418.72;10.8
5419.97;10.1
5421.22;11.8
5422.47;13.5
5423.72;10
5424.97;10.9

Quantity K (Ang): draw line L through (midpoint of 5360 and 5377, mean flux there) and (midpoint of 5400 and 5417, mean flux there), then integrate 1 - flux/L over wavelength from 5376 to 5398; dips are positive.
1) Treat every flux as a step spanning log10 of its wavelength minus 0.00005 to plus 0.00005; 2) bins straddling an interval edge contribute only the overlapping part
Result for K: 1.3 Ang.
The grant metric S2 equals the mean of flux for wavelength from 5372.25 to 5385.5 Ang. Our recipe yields 11.3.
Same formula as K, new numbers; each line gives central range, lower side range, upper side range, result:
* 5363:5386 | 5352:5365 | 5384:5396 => -0.35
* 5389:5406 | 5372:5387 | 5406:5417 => 0.61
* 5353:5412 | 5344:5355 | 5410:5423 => 0.79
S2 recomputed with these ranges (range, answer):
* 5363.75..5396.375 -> 11.1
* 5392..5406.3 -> 11.2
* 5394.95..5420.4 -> 11.4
